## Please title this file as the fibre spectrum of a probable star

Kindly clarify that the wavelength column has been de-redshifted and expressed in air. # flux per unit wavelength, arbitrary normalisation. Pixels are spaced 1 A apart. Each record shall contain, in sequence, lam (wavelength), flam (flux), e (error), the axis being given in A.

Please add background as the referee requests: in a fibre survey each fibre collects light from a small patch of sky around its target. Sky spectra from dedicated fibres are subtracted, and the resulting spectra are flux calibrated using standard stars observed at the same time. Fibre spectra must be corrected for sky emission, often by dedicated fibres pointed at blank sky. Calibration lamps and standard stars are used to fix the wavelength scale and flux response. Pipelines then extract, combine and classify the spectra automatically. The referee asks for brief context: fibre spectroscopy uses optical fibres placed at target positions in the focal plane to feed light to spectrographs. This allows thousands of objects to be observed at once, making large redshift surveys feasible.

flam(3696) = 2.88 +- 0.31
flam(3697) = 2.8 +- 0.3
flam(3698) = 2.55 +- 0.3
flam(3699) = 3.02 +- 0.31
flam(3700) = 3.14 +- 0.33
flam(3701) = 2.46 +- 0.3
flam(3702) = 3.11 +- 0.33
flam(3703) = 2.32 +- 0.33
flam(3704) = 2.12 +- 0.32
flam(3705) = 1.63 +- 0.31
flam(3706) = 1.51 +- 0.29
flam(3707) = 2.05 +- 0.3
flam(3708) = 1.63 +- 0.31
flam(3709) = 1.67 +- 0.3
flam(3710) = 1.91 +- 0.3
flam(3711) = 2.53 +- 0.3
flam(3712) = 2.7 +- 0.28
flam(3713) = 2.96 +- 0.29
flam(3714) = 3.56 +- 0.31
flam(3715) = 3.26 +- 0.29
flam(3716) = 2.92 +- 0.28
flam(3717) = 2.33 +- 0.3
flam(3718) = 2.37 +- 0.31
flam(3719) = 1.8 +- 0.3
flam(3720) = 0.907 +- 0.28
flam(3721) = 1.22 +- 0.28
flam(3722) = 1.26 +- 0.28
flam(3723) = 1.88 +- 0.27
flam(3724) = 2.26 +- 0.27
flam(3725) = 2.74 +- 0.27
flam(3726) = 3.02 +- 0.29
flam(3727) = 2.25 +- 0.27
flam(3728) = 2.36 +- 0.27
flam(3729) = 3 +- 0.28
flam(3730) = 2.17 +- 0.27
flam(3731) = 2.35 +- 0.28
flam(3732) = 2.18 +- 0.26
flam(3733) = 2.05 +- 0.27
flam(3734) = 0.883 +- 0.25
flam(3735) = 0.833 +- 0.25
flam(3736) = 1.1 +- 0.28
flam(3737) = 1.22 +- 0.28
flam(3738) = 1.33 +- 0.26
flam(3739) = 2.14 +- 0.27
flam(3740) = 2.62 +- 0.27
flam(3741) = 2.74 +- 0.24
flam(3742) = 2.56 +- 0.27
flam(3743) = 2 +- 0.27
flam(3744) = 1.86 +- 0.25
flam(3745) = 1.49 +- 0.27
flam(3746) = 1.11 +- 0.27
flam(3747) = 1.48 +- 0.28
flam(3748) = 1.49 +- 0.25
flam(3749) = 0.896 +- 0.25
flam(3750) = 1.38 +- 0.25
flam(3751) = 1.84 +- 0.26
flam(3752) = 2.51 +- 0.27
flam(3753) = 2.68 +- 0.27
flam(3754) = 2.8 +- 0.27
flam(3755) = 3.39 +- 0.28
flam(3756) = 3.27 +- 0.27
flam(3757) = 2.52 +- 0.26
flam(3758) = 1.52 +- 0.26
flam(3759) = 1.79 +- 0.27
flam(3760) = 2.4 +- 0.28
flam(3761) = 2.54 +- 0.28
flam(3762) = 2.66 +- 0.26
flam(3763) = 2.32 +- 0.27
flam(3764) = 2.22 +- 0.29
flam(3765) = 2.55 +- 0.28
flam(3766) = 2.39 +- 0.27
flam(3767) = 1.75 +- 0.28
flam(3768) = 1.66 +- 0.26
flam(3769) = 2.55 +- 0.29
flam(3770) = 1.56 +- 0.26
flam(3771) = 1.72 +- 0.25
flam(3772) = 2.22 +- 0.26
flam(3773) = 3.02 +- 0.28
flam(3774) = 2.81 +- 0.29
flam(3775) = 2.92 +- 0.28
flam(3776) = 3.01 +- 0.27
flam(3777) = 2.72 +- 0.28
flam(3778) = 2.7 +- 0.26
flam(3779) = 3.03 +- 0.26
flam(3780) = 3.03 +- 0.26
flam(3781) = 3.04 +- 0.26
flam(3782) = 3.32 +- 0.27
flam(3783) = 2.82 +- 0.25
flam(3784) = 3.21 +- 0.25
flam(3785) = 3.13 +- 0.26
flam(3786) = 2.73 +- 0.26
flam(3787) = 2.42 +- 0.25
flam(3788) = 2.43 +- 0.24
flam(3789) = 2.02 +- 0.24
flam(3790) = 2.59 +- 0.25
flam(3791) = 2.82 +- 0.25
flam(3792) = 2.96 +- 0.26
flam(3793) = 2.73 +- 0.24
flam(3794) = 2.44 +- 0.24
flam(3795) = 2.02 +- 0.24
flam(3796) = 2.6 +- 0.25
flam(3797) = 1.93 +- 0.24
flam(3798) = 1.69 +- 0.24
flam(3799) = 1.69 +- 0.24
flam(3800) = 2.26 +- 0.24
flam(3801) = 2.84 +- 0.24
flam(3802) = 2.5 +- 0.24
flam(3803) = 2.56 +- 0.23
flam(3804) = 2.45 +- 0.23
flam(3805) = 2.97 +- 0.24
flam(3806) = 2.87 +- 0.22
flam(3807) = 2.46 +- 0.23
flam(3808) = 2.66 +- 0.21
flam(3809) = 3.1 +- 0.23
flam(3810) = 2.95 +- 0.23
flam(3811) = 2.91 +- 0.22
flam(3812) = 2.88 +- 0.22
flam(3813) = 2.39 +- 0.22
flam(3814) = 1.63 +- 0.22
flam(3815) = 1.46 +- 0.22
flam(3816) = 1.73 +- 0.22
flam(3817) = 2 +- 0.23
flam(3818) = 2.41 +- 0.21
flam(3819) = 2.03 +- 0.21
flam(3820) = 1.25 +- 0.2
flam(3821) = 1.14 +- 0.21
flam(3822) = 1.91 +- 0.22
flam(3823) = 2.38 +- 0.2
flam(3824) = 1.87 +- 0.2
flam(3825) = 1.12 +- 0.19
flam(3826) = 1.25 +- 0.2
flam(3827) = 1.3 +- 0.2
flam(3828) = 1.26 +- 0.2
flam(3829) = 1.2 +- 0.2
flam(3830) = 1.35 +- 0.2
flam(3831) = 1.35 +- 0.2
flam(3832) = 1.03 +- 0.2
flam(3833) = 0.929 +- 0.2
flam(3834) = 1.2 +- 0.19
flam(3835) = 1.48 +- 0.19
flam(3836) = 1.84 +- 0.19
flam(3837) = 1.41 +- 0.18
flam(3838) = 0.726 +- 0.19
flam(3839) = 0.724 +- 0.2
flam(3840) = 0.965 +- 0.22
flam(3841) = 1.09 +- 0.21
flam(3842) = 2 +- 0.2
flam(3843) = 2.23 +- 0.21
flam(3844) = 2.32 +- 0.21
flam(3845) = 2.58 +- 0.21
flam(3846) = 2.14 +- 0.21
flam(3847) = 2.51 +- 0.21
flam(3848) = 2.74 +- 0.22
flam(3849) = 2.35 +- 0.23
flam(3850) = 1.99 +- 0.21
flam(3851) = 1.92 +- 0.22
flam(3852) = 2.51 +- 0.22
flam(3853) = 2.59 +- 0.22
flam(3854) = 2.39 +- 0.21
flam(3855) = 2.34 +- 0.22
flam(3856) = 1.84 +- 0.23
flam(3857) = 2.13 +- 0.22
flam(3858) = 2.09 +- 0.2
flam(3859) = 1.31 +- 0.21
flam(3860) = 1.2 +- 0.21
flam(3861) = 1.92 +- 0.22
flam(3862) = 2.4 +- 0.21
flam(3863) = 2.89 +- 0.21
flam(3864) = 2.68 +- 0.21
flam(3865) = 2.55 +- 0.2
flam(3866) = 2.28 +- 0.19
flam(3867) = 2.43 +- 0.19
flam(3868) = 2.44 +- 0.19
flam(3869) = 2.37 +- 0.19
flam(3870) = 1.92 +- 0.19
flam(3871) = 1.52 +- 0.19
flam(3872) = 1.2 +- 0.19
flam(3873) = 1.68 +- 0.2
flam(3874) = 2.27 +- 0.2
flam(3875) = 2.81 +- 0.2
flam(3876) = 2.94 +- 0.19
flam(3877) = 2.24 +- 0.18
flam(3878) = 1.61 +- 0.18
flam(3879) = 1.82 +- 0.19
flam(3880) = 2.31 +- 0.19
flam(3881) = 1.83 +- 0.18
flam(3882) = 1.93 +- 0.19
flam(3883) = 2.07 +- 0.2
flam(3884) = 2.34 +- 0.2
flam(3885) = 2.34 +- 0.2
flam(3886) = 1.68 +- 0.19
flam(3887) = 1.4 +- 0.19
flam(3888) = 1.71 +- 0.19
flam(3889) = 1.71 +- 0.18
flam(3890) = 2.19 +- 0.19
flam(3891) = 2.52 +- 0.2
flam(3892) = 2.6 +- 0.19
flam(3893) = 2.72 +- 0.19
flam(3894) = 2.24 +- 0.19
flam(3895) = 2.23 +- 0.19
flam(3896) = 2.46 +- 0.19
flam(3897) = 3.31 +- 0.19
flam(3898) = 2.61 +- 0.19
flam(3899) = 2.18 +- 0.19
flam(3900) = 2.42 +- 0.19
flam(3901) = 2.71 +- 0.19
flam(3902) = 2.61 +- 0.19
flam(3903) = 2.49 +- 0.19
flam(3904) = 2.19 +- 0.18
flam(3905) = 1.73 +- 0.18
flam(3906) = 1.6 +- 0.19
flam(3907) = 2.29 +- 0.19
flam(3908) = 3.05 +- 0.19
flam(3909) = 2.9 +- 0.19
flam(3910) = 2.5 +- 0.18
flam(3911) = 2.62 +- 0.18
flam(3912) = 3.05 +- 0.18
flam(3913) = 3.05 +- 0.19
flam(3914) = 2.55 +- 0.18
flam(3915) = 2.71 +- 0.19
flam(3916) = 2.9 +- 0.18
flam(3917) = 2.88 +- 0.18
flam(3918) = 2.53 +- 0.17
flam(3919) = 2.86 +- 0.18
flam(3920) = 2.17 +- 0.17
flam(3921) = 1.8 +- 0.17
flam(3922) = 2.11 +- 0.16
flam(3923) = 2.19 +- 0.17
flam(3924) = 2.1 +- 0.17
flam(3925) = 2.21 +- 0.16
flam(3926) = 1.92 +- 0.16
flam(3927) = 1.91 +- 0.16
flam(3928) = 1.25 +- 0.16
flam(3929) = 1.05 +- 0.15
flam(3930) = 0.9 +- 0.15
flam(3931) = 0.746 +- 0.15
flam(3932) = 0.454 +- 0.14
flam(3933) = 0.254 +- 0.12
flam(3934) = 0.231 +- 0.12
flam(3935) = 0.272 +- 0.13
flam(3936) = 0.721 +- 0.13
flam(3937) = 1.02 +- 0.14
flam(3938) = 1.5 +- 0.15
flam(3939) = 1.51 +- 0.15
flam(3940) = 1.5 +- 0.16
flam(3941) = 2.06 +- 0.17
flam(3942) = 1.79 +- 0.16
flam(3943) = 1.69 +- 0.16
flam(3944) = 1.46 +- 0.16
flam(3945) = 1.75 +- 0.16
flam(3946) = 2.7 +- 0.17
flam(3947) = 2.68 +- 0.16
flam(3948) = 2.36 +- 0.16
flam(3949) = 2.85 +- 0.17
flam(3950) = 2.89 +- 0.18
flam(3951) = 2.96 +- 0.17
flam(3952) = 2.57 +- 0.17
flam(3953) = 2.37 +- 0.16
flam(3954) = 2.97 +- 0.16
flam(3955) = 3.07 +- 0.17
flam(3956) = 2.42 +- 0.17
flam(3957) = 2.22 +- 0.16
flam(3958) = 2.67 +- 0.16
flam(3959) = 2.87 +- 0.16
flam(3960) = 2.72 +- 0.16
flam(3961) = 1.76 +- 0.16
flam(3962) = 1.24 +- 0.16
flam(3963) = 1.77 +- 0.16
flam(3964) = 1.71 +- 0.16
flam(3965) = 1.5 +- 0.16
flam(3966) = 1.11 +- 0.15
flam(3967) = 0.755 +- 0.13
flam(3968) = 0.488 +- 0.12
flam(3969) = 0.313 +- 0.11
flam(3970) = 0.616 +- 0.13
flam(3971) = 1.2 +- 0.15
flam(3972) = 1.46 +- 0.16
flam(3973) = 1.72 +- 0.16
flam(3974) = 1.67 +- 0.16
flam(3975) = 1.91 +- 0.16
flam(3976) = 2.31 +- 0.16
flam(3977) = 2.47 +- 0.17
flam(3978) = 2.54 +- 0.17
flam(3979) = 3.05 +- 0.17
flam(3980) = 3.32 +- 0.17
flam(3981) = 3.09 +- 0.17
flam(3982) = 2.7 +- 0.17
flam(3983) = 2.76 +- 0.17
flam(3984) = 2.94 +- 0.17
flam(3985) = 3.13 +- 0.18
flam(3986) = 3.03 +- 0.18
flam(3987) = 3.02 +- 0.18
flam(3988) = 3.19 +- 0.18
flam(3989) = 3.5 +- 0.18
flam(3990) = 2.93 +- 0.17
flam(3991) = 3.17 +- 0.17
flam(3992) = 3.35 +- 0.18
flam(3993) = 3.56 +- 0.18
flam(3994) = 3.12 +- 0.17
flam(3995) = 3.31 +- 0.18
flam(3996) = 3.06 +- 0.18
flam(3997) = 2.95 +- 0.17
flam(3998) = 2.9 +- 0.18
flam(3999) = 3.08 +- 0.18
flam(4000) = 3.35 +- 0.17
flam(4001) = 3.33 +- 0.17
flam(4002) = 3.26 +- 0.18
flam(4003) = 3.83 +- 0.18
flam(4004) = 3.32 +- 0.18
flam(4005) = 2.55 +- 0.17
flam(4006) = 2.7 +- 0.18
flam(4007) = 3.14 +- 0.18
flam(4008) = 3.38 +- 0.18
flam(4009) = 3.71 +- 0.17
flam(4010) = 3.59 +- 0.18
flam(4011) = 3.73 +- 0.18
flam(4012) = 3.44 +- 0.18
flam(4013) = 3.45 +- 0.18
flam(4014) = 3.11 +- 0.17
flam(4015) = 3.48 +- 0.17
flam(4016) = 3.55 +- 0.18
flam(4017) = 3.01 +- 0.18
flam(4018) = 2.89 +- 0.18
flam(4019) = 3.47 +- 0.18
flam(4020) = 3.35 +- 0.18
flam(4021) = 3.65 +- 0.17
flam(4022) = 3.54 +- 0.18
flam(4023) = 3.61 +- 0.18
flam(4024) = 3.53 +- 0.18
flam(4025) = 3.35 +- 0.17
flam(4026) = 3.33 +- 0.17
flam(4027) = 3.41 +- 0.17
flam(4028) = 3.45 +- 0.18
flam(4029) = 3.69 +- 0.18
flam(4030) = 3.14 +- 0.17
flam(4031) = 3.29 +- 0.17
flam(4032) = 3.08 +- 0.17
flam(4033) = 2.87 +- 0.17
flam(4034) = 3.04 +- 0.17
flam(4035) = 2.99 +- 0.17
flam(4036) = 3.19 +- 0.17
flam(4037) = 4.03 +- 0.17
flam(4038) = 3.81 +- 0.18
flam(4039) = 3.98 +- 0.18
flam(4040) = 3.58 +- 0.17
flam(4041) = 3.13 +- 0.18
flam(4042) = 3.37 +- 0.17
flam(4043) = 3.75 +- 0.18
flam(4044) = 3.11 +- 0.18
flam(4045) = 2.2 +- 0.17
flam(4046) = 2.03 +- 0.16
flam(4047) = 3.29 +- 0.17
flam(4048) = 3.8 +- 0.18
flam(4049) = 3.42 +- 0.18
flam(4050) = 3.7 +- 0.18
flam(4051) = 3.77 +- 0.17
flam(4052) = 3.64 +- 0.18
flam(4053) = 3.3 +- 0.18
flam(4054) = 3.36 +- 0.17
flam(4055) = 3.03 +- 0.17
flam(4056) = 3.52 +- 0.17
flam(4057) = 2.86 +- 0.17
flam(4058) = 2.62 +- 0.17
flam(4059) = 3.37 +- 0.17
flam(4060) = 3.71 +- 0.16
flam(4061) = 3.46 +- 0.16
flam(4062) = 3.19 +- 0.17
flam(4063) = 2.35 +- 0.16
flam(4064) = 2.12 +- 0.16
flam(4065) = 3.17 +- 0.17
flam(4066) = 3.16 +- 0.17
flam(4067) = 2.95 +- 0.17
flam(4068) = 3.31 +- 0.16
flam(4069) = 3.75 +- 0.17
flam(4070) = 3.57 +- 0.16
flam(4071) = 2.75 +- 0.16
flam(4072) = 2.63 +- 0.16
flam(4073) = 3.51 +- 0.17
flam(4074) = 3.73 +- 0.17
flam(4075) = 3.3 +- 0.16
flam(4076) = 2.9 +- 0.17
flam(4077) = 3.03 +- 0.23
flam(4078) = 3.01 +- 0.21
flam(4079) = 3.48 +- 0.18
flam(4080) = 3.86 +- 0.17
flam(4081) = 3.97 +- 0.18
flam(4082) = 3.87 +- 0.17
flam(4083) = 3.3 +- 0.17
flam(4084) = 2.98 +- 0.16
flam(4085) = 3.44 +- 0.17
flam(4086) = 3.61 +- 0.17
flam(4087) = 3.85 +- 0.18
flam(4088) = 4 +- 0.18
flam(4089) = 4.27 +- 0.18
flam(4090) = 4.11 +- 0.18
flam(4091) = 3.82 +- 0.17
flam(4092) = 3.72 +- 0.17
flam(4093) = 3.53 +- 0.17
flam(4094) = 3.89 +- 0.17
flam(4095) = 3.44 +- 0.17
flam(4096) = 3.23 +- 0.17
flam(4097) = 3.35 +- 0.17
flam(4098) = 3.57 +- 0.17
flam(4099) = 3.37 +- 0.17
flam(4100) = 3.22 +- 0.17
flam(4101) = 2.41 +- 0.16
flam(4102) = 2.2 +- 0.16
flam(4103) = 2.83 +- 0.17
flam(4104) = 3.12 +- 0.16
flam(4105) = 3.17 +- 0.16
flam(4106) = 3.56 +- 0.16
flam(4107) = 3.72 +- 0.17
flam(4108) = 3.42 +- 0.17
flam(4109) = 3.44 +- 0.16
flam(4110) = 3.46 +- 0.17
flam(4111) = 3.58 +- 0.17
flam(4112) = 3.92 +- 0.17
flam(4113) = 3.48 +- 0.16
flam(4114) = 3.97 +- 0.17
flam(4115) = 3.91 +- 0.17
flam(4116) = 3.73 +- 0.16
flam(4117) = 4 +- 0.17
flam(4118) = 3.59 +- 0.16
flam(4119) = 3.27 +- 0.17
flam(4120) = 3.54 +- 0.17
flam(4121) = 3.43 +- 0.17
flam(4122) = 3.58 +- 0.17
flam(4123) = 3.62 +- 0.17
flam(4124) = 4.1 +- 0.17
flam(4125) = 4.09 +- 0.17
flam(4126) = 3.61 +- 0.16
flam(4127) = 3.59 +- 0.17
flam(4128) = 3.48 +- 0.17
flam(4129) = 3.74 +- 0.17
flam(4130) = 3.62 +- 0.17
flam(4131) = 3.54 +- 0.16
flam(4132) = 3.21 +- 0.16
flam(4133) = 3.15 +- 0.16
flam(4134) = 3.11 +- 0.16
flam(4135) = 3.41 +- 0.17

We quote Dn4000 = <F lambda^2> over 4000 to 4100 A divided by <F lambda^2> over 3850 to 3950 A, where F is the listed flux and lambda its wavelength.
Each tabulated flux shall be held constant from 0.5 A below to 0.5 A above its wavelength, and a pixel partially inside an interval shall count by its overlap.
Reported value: 1.7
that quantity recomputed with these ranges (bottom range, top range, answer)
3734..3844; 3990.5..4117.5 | 1.82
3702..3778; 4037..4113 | 1.84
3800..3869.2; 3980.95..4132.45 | 1.87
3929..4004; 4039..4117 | 1.60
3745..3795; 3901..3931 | 1.01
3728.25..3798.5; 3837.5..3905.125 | 0.99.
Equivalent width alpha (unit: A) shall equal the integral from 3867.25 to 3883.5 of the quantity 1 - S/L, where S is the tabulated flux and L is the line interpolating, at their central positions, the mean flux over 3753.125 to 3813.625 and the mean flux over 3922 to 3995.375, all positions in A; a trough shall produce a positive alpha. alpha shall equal 1.6 A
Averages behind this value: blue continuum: 2.56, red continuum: 2.06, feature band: 2.07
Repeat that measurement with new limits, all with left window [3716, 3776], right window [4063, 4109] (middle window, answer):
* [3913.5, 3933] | 5.9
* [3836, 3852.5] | 3.9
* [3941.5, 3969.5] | 7.9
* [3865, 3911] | 6.7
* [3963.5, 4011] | 5.8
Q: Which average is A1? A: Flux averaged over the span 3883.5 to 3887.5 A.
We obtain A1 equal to 1.94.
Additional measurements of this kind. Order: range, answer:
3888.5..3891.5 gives 2.14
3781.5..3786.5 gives 3.04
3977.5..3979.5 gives 2.79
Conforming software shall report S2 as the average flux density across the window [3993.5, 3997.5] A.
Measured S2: 3.11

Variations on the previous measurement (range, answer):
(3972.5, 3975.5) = 1.77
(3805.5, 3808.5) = 2.66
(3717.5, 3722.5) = 1.51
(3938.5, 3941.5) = 1.69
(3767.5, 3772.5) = 1.94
